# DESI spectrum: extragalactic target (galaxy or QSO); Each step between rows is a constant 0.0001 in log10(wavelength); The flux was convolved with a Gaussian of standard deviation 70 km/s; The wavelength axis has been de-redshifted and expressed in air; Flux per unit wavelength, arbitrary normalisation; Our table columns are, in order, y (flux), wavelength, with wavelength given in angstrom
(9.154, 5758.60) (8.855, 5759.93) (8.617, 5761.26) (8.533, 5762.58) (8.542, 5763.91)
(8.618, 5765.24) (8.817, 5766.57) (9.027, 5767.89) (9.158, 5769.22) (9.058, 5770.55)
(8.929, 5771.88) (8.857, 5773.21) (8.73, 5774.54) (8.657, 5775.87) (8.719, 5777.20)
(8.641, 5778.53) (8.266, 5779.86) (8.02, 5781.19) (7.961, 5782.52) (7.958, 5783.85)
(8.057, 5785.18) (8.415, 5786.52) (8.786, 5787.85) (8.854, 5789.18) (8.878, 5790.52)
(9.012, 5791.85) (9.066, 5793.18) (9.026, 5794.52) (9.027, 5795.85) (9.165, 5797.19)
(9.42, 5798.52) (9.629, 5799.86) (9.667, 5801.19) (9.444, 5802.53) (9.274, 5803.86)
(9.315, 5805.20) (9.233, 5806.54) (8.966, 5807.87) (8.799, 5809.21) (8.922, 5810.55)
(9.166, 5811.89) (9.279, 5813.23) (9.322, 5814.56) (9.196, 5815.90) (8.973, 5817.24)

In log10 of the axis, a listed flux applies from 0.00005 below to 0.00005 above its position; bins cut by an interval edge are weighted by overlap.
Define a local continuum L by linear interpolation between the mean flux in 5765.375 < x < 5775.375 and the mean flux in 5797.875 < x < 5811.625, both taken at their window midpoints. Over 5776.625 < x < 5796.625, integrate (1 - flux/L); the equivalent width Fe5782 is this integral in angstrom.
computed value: 1.1 angstrom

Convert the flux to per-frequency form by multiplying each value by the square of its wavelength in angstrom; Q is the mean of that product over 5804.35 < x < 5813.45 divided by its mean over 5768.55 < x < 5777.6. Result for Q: 1.04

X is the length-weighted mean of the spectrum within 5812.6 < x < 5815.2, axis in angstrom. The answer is 9.33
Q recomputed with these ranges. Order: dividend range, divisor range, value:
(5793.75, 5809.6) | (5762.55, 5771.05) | 1.06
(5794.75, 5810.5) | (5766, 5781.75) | 1.07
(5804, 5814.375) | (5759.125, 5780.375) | 1.06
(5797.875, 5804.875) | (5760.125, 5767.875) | 1.11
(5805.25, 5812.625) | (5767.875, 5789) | 1.07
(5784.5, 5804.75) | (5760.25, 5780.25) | 1.04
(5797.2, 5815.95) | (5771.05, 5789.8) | 1.10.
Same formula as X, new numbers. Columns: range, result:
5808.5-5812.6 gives 8.95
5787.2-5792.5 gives 8.88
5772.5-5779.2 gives 8.72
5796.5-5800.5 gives 9.39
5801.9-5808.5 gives 9.26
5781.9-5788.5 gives 8.23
